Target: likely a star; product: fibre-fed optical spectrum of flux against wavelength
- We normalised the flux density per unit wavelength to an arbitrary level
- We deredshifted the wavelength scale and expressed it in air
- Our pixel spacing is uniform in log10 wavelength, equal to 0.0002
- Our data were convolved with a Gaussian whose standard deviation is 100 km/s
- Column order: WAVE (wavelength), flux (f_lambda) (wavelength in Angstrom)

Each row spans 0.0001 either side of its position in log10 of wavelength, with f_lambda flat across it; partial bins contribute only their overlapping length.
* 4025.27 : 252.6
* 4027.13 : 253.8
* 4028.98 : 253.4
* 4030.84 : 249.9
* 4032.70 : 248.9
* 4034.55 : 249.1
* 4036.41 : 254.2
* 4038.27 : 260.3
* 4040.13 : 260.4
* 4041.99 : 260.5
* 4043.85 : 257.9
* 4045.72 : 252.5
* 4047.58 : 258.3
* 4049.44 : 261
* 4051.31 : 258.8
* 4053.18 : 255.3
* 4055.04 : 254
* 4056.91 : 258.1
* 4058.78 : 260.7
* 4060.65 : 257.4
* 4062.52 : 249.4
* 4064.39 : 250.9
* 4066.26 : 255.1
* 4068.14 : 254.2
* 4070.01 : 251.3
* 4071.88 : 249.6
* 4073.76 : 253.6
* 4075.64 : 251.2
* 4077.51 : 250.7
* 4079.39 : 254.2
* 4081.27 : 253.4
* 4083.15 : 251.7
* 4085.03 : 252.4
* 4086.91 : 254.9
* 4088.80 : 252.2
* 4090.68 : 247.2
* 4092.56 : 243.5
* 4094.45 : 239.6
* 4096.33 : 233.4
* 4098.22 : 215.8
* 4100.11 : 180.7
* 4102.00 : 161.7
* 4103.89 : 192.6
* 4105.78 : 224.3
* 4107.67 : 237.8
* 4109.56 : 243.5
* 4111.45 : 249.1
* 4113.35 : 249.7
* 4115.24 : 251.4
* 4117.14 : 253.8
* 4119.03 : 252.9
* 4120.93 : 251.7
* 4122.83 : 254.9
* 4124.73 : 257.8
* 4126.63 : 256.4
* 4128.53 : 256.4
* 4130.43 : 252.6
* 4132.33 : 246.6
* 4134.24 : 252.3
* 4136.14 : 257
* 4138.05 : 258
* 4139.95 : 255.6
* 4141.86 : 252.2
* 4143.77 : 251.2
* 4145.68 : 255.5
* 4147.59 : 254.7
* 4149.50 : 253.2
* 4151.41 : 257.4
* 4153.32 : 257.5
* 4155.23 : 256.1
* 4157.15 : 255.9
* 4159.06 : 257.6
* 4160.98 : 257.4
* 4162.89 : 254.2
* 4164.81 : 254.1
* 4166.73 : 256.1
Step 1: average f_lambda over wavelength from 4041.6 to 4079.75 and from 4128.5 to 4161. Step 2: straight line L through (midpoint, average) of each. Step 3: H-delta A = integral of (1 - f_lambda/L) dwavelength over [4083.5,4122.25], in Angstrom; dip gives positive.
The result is 3.0 Angstrom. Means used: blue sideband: 255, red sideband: 255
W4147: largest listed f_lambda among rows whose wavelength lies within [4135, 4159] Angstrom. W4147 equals 258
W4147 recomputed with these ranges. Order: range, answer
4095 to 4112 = 249.1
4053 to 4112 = 260.7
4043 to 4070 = 261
